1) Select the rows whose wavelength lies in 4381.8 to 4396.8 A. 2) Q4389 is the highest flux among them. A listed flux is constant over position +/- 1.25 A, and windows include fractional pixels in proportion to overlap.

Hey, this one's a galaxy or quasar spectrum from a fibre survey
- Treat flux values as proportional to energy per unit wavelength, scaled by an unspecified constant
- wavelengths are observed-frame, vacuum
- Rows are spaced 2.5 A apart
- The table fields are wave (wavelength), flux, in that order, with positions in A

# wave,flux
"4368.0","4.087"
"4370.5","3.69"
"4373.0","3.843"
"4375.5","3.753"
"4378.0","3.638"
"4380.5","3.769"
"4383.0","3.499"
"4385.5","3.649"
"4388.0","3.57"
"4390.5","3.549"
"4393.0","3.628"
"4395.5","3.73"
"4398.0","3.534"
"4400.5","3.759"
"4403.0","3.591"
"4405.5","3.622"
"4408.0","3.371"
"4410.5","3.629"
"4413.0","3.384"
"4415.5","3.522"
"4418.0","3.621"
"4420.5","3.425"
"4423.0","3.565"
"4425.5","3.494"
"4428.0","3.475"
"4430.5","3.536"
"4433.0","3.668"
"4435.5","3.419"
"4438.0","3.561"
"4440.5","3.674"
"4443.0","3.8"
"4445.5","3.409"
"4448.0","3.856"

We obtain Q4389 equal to 3.73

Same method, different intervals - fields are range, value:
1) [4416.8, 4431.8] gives 3.621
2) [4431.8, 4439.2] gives 3.668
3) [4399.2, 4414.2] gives 3.759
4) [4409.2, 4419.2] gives 3.629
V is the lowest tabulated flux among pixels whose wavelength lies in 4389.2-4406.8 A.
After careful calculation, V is 3.534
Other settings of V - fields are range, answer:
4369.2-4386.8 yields 3.499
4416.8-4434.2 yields 3.425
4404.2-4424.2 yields 3.371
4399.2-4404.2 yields 3.591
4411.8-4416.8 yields 3.384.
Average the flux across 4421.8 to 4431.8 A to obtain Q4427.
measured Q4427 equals 3.52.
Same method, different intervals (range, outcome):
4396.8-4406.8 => 3.63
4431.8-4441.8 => 3.58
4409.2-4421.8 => 3.52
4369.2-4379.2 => 3.73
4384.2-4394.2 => 3.6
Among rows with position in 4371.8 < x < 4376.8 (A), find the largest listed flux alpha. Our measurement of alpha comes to 3.843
